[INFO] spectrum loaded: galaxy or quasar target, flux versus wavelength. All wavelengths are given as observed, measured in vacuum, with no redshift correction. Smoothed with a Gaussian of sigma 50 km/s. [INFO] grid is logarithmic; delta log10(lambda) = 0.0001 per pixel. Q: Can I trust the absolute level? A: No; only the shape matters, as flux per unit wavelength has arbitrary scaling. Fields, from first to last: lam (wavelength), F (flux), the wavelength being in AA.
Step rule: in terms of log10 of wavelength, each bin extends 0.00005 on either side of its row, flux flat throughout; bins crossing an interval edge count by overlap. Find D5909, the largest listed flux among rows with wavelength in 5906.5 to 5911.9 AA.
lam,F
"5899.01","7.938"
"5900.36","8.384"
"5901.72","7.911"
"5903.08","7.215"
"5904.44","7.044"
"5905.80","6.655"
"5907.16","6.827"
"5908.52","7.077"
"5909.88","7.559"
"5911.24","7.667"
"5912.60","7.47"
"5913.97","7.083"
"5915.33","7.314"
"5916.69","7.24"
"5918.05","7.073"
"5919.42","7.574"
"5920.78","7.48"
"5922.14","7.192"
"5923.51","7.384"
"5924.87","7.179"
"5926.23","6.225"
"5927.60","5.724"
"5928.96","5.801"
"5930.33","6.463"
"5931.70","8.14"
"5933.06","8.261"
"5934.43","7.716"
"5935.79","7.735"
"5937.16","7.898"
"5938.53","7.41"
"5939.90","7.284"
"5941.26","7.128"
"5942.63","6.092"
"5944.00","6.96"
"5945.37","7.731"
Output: 7.667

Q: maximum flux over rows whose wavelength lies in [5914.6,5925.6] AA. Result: 7.574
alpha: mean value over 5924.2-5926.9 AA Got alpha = 6.71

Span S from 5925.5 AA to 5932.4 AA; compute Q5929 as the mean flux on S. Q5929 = 6.48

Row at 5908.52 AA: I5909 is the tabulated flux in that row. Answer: 7.077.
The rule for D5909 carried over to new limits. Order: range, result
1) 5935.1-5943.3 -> 7.898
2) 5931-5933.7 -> 8.261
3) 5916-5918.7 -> 7.24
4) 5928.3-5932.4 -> 8.14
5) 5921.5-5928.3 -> 7.384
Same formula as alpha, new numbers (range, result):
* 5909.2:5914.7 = 7.44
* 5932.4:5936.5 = 7.9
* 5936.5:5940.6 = 7.53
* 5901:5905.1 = 7.4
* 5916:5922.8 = 7.32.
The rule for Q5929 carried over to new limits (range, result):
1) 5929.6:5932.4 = 7.28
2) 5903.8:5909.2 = 6.9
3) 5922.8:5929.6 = 6.47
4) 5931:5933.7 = 8.2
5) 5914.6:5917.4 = 7.29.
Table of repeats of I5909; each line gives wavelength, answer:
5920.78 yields 7.48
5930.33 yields 6.463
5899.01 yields 7.938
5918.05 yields 7.073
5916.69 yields 7.24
